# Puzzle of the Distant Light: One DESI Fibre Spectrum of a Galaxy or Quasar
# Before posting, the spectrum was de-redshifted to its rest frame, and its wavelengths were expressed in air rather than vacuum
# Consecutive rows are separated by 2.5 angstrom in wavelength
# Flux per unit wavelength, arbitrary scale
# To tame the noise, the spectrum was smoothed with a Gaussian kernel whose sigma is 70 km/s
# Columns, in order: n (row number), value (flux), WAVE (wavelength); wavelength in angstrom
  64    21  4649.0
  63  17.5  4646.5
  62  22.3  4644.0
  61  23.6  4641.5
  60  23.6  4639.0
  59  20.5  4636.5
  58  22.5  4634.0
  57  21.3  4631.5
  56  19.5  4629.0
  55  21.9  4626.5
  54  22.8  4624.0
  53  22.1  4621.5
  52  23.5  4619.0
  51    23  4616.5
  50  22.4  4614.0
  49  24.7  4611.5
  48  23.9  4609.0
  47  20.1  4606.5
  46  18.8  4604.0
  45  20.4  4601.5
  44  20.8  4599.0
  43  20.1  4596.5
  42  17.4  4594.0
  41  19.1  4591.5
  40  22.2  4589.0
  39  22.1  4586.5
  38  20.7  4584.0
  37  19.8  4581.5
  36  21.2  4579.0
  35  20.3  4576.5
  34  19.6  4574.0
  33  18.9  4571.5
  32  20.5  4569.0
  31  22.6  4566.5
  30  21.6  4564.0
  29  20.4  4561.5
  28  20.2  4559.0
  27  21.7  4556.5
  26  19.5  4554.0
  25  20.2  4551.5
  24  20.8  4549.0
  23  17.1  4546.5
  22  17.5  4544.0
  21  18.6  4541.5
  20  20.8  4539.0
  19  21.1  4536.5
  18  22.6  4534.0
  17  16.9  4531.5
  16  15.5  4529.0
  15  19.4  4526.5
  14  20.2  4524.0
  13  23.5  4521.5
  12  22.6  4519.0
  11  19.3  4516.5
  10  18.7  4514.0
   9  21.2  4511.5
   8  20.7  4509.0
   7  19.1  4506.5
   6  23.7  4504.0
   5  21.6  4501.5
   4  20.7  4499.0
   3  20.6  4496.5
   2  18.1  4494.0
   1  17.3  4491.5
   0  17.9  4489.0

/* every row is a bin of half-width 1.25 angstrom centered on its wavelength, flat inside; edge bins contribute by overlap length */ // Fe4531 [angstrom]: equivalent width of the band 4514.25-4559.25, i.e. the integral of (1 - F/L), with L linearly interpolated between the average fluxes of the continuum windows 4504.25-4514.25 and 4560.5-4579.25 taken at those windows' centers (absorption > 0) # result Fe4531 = 1.5 angstrom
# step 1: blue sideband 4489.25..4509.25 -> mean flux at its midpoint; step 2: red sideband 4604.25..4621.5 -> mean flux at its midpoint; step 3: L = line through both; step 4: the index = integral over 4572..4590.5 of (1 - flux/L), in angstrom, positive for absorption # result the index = 1.00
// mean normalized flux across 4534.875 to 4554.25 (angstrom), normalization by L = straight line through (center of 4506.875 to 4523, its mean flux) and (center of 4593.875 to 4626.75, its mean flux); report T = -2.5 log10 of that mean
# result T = 0.09 mag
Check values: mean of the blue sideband 20.9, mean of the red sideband 21.7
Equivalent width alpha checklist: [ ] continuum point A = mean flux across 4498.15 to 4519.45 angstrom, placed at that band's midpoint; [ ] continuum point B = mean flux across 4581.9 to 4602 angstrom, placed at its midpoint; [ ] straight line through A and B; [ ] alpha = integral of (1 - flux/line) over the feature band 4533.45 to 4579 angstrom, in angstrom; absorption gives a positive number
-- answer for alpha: 0.7 angstrom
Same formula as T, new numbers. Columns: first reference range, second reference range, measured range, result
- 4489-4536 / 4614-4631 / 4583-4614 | 0.04 mag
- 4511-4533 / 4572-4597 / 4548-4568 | -0.05 mag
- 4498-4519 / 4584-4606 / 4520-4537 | 0.04 mag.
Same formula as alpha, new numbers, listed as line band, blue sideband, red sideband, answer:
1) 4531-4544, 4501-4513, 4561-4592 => 0.7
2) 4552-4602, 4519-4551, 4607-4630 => 1.6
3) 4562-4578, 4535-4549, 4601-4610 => -0.5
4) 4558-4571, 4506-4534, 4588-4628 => -0.2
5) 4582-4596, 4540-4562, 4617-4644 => 0.4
